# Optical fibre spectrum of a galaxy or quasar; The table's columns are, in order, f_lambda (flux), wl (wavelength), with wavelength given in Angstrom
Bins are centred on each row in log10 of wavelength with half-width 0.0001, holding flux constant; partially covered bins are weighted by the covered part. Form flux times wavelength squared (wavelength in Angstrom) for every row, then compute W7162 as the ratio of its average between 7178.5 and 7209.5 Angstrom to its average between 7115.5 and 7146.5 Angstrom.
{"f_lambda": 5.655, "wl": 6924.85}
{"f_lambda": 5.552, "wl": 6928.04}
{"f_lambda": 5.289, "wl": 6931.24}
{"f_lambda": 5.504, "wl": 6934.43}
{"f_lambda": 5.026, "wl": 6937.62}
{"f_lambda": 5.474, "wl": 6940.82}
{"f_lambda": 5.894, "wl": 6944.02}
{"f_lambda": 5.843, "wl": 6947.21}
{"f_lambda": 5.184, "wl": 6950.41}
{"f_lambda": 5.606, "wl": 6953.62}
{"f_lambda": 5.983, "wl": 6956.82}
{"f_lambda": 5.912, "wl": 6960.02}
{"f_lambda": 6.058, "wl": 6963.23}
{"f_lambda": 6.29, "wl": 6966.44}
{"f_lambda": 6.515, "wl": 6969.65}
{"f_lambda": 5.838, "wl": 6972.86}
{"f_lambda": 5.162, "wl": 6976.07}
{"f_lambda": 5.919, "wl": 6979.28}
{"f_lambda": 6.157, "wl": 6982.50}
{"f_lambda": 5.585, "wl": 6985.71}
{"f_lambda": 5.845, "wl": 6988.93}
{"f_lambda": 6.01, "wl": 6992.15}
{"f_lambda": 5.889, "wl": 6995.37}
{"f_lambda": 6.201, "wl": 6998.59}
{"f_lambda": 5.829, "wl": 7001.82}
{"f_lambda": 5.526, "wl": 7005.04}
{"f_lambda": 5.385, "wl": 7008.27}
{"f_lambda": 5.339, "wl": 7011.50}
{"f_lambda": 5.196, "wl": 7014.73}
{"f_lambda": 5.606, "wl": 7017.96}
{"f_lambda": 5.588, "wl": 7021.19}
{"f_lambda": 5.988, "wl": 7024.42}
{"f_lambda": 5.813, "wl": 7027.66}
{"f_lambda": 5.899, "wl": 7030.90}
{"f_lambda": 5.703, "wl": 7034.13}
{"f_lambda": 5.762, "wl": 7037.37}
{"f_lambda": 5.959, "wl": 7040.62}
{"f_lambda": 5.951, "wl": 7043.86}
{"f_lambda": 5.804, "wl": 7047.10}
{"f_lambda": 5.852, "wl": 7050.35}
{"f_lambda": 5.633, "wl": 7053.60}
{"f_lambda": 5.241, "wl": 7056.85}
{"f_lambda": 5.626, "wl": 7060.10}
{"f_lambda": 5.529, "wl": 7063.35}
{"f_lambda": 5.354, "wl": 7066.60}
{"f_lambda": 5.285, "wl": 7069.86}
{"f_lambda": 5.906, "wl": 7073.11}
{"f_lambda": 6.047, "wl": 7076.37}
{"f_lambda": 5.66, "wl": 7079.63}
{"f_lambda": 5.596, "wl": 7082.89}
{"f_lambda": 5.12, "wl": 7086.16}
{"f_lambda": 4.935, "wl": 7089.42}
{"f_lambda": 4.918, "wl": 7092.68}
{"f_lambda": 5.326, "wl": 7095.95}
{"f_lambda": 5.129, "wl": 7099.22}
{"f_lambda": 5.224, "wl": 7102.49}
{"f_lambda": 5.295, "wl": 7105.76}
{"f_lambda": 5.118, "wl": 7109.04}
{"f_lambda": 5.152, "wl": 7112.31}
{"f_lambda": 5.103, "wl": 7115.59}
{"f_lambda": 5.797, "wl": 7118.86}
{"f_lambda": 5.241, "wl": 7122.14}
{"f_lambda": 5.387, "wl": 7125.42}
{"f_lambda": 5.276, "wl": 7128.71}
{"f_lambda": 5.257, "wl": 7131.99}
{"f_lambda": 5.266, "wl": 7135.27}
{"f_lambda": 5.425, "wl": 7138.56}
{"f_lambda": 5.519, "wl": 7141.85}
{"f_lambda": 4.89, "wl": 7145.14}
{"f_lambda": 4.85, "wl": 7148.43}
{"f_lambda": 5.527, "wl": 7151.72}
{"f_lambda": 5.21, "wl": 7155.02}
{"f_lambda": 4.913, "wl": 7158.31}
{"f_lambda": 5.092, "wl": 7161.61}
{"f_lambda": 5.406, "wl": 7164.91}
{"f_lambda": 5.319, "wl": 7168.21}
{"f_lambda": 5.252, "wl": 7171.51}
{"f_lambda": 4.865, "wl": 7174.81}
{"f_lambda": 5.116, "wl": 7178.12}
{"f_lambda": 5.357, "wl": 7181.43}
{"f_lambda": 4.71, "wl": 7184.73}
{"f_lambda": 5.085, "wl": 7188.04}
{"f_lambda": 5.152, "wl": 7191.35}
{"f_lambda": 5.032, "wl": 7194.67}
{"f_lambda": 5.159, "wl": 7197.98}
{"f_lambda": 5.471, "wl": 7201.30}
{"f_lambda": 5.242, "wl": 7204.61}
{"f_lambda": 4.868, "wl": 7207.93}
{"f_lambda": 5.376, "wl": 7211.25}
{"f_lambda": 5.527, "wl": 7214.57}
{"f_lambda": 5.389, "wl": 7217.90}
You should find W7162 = 0.98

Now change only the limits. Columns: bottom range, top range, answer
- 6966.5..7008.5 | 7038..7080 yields 0.99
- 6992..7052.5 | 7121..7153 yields 0.95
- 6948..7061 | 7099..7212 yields 0.94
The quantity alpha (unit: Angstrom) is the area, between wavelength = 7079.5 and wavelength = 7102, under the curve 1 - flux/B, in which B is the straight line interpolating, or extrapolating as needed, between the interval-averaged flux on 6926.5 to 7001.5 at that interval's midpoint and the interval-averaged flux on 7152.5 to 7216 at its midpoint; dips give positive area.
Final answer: 0.9 Angstrom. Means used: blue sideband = 5.77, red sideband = 5.17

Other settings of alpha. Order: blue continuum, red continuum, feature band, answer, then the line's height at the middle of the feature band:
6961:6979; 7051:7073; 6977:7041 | 0.2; 5.77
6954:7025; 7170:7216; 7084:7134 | 1.8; 5.42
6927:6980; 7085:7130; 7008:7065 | -2.3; 5.44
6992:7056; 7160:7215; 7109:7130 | 0.4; 5.41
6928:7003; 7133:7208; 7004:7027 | 0.4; 5.63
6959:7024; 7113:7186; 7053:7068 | 0.2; 5.54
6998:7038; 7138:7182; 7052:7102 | 0.5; 5.47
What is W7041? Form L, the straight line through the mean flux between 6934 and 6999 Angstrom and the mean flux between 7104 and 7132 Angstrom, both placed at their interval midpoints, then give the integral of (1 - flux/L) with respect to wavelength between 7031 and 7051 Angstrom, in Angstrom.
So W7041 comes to -1.0 Angstrom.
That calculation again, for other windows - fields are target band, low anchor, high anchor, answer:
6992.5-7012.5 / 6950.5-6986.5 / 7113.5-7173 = 0.1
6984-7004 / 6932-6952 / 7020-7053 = -0.7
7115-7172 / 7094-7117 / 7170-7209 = -1.2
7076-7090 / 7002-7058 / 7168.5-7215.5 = 0.1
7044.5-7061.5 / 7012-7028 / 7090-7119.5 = -0.6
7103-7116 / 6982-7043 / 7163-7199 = 0.5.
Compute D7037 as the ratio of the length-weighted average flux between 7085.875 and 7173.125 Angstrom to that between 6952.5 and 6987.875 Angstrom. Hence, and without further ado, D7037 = 0.9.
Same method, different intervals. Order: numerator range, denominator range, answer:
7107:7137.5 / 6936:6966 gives 0.93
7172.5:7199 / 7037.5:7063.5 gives 0.89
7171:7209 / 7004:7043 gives 0.90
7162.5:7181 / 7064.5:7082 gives 0.92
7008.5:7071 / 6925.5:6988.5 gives 0.98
